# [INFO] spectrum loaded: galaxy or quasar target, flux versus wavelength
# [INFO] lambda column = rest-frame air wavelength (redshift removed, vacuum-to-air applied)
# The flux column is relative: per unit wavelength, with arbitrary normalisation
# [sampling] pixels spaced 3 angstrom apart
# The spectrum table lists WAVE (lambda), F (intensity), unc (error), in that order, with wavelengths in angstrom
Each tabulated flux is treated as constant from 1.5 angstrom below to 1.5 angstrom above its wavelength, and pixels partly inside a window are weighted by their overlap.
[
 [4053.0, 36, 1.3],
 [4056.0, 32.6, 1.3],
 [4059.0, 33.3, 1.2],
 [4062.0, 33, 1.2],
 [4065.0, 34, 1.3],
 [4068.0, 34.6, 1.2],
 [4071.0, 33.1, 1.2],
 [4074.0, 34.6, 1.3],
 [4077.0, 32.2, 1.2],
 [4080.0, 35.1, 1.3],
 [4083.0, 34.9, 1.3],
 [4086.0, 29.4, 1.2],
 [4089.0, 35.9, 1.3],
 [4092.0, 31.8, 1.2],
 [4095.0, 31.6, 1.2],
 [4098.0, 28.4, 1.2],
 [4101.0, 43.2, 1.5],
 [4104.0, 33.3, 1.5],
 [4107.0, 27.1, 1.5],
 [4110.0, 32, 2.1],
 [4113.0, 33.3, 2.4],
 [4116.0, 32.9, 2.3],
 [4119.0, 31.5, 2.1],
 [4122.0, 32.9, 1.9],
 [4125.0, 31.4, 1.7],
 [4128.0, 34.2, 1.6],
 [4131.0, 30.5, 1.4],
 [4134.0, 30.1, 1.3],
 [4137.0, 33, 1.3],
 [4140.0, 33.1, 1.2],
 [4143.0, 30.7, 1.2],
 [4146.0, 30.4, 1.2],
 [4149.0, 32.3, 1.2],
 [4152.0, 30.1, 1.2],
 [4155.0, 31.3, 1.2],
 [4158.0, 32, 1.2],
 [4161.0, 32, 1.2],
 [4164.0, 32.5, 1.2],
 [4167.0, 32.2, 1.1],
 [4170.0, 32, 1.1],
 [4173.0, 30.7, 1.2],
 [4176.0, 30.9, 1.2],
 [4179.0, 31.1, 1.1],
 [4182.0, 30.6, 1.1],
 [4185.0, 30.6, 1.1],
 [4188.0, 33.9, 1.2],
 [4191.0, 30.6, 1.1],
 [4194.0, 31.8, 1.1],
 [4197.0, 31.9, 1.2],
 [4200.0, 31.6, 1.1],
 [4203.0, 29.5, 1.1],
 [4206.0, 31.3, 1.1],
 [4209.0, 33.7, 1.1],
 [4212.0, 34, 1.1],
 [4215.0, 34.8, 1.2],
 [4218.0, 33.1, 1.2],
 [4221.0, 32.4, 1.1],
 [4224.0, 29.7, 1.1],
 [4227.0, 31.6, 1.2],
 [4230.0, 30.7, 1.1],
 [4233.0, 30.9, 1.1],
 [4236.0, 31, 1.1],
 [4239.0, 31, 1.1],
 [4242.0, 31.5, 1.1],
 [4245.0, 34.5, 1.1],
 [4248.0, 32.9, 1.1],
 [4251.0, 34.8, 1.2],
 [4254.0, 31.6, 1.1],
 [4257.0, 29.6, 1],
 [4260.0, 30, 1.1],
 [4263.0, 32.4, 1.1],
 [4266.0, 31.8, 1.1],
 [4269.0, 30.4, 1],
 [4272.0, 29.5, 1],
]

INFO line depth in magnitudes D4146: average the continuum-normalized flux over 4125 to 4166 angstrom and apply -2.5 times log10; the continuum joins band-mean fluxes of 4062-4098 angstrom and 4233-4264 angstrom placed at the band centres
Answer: 0.03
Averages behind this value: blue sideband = 33.2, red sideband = 31.9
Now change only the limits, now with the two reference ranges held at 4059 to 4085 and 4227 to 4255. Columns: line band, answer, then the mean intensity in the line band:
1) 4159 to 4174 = 0.03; 31.9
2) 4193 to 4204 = 0.04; 31.2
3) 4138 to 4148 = 0.05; 31.5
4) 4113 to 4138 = 0.04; 32.1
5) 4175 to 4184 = 0.06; 30.9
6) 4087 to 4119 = 0.02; 32.8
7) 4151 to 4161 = 0.06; 31.3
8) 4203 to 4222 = -0.02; 32.9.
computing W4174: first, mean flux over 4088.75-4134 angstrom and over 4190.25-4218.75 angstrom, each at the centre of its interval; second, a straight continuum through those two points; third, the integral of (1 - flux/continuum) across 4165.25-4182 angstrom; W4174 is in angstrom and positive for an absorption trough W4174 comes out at 0.52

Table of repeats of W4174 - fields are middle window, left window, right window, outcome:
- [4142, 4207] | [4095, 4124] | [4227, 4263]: 1.7 angstrom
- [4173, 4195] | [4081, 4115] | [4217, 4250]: 0.6 angstrom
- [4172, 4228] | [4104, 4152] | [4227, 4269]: -0.2 angstrom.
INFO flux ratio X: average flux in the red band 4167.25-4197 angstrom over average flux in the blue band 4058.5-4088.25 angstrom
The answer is 0.94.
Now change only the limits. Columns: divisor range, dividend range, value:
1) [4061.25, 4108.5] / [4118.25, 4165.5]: 0.95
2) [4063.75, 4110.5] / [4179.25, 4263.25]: 0.96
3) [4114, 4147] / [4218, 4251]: 1.00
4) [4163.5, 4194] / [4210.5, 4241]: 1.01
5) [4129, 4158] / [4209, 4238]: 1.02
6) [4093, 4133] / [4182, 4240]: 0.98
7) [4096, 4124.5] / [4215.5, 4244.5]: 0.97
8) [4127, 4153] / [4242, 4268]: 1.02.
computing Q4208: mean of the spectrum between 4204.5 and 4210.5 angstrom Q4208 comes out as 32.5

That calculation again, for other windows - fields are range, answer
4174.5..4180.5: 31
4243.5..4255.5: 33.4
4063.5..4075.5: 34.1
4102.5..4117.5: 31.7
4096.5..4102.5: 35.8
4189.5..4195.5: 31.2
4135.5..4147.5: 31.8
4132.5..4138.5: 31.6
